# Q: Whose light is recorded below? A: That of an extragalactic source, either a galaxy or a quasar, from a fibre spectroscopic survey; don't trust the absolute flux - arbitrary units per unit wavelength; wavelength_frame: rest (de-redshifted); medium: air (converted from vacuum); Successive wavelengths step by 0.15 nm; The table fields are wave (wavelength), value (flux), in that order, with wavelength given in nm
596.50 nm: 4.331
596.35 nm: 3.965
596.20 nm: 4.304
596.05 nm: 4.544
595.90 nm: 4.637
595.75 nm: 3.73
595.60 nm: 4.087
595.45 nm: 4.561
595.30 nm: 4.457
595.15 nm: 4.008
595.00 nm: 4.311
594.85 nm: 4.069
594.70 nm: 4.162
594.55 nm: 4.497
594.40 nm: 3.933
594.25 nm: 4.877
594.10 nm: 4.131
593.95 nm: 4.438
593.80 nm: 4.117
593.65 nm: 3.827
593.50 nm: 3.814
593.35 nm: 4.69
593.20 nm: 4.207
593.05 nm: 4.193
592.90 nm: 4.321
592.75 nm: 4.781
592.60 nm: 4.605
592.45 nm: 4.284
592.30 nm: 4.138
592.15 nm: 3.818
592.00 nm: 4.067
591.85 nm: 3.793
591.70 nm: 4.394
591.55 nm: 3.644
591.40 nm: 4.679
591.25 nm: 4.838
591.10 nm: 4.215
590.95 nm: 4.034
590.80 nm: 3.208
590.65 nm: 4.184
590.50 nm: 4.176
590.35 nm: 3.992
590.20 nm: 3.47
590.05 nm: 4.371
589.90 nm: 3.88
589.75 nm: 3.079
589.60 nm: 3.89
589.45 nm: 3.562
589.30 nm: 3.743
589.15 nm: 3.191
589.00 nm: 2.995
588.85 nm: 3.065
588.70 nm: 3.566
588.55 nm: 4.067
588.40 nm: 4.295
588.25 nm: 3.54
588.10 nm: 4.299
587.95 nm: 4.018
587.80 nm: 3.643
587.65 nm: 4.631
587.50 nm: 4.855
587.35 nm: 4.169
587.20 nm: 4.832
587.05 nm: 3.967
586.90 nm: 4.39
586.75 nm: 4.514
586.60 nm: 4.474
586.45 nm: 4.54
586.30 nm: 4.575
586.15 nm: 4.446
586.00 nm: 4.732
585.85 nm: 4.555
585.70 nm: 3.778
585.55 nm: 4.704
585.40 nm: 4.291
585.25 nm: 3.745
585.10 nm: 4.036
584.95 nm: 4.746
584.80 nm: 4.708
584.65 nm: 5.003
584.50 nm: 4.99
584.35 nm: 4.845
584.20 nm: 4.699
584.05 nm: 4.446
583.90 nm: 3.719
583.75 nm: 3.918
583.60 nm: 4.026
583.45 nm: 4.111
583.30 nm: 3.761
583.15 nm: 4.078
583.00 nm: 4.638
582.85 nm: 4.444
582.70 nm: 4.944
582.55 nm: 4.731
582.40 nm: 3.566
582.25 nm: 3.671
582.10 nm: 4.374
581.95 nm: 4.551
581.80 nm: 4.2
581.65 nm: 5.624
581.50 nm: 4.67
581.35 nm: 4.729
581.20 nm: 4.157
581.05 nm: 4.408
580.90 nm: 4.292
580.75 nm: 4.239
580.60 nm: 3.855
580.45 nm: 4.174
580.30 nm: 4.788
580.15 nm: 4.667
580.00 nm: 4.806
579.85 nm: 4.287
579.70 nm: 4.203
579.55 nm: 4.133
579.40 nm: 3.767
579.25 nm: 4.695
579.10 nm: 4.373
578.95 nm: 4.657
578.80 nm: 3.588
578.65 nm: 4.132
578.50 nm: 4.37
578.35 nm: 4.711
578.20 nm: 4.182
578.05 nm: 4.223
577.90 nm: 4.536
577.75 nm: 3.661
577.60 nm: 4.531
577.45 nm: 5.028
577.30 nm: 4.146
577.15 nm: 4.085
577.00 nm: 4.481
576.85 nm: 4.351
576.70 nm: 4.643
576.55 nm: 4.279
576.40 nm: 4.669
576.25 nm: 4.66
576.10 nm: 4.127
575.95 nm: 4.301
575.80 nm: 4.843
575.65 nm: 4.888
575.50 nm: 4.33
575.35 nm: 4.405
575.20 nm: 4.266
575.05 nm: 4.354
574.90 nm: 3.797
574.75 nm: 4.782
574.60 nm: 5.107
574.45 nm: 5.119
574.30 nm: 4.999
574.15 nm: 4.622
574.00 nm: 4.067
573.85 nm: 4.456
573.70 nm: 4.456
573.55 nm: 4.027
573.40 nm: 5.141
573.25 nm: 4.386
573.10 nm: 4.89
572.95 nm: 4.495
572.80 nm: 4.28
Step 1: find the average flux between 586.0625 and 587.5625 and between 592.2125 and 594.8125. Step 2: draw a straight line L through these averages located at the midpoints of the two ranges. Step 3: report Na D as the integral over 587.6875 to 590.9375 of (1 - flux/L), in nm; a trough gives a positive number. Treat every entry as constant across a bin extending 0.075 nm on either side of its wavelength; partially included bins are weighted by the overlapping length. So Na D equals 0.49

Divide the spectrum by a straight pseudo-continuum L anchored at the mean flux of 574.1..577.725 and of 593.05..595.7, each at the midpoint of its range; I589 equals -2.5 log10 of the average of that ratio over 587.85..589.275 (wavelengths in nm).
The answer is 0.18 mag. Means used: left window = 4.52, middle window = 3.67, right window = 4.24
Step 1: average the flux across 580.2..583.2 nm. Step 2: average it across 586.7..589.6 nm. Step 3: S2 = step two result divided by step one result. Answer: 0.9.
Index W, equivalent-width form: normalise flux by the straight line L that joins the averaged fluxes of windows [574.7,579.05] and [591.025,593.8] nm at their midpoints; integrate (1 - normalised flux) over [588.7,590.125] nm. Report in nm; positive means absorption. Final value 0.244 nm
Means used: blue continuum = 4.38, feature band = 3.53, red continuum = 4.24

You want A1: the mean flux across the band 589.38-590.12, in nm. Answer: 3.75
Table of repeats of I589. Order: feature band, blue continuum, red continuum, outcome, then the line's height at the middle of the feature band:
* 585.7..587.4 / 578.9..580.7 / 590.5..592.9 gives -0.05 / 4.26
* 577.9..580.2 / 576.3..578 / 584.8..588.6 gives 0.02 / 4.39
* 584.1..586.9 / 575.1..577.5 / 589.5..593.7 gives -0.07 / 4.24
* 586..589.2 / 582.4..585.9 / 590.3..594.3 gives 0.05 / 4.3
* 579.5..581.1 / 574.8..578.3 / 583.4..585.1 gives 0.02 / 4.42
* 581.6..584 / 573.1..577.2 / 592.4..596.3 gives 0.04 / 4.43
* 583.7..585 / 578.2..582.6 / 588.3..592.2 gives -0.10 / 4.15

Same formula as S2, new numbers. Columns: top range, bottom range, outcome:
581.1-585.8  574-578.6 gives 0.98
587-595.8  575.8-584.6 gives 0.93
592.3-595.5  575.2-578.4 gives 0.97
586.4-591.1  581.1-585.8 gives 0.90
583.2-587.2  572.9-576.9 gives 0.97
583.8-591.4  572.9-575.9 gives 0.91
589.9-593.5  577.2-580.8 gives 0.96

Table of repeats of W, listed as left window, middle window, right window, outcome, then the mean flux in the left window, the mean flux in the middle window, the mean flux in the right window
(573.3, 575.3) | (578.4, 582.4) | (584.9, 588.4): 0.08 nm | 4.55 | 4.35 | 4.32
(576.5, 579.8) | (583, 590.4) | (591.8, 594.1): 0.18 nm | 4.31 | 4.15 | 4.21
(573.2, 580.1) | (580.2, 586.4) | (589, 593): -0.24 nm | 4.43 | 4.39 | 4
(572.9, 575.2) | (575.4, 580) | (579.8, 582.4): 0.12 nm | 4.57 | 4.37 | 4.42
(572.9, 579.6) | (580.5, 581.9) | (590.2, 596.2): -0.03 nm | 4.44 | 4.46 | 4.21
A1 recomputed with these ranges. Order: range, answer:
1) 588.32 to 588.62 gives 4.17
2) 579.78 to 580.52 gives 4.55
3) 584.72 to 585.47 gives 4.31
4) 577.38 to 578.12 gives 4.39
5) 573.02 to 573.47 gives 4.8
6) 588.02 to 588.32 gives 3.93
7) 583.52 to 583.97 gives 3.89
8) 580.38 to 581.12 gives 4.19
